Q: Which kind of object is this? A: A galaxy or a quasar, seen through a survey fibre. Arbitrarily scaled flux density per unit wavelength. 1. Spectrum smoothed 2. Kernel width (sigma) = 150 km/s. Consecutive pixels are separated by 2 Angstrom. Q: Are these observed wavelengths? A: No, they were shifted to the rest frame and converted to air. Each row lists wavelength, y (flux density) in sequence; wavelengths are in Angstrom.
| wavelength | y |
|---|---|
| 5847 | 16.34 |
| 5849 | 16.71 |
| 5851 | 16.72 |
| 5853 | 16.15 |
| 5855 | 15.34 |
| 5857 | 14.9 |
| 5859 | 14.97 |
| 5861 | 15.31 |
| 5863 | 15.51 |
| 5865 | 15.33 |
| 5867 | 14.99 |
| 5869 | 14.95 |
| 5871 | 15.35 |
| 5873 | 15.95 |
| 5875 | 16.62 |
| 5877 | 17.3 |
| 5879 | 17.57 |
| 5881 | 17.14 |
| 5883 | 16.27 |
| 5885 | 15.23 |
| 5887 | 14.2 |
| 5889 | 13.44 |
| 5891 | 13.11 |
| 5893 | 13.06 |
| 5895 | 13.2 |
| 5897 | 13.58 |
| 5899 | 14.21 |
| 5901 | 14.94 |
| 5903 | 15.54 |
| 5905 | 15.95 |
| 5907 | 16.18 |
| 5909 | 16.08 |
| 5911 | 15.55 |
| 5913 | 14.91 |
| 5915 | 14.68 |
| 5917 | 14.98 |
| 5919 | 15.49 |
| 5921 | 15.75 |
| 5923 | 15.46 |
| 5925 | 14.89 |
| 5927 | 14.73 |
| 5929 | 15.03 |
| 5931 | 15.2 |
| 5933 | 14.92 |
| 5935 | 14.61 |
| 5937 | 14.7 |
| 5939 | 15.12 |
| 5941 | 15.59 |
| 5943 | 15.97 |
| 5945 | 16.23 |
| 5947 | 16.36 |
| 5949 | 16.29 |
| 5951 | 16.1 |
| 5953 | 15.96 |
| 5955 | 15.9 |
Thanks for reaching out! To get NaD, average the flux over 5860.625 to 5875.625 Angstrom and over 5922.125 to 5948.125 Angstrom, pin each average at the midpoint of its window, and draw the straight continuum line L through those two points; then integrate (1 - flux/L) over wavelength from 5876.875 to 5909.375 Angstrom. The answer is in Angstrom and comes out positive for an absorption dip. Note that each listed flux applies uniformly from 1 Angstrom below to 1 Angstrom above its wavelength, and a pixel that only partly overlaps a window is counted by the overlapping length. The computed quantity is 0.8 Angstrom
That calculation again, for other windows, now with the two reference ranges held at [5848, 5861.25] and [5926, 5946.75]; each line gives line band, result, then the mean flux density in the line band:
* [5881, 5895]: 1.1 Angstrom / 14.4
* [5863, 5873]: 0.3 Angstrom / 15.3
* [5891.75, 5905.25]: 1.1 Angstrom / 14.2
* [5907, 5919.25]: 0.0 Angstrom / 15.3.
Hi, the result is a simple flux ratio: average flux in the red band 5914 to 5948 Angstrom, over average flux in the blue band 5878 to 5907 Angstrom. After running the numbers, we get 1.0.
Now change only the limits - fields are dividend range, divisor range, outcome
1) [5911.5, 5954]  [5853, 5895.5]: 1.01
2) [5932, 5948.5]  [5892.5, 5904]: 1.09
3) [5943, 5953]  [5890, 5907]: 1.13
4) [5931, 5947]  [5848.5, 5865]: 0.98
